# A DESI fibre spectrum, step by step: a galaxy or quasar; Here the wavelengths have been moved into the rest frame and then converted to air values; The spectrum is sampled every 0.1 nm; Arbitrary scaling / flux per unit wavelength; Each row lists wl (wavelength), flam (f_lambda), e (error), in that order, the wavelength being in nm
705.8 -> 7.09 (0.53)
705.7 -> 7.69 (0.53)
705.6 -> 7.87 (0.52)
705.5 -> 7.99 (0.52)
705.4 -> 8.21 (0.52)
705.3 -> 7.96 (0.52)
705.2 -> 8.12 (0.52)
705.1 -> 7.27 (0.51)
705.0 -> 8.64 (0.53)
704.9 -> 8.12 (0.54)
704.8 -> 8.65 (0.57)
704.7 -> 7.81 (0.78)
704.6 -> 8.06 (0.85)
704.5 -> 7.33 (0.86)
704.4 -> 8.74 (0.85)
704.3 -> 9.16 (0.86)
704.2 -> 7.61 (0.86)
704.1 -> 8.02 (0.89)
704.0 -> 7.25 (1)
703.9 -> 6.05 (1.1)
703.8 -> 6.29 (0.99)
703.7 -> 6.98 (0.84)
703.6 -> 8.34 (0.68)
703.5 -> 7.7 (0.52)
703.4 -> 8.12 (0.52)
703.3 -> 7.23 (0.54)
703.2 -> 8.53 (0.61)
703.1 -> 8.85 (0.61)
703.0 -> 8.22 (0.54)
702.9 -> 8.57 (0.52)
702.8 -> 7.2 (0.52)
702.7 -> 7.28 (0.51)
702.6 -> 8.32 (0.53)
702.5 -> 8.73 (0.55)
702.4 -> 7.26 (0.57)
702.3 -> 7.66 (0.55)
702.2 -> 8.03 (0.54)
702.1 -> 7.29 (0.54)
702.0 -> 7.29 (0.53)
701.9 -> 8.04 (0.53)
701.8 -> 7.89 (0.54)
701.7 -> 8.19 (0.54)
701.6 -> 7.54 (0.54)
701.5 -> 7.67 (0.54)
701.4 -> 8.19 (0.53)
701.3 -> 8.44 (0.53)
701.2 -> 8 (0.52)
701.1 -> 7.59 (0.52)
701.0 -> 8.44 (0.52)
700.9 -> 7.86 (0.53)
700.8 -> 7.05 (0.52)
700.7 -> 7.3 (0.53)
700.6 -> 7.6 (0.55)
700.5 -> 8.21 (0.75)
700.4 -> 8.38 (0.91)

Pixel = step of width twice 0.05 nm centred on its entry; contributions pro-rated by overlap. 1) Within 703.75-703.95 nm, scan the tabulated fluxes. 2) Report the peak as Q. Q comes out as 6.29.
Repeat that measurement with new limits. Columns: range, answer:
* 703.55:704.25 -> 8.34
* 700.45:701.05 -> 8.44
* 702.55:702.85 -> 8.32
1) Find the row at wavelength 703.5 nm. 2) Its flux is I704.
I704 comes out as 7.7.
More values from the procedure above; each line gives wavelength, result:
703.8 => 6.29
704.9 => 8.12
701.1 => 7.59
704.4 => 8.74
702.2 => 8.03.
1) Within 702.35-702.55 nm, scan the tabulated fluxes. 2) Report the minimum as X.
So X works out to 7.26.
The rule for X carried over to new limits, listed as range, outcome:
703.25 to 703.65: 7.23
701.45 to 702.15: 7.29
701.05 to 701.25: 7.59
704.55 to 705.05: 7.81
